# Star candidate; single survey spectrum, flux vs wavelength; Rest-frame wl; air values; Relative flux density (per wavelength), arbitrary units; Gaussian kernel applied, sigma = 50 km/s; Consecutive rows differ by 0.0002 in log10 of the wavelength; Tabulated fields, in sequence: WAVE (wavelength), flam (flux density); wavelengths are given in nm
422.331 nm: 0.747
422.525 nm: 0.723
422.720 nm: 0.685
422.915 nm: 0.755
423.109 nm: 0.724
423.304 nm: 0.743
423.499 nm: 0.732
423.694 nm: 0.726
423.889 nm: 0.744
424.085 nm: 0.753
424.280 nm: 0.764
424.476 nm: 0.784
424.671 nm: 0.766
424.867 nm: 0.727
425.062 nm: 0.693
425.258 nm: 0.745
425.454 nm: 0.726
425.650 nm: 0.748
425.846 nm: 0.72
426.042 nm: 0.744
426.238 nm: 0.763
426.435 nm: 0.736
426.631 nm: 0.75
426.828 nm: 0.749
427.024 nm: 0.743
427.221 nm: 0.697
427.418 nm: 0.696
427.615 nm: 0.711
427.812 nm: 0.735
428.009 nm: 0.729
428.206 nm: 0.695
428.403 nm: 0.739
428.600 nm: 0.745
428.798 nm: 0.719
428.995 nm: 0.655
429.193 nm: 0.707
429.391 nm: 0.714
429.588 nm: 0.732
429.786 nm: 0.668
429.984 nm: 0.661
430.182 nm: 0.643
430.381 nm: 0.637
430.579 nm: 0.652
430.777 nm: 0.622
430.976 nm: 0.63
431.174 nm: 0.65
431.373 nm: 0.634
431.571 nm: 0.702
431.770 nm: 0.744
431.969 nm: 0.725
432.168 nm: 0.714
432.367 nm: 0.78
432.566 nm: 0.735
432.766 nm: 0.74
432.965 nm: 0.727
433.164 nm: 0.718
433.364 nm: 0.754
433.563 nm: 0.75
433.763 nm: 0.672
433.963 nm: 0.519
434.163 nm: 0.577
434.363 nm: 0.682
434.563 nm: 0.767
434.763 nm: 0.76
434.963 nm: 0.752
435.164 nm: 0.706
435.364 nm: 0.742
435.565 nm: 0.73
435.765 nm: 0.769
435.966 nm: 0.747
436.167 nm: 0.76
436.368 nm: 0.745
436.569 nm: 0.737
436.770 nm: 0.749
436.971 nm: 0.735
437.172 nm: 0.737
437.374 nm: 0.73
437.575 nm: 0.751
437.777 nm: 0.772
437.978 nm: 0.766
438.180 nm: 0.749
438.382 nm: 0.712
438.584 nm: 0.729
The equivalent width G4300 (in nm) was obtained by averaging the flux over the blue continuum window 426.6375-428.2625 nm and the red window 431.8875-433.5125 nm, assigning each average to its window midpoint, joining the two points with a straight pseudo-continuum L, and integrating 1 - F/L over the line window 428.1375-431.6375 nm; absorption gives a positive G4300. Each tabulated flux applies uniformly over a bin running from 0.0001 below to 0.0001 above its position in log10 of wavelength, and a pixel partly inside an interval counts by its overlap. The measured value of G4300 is 0.25 nm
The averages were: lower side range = 0.722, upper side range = 0.737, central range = 0.678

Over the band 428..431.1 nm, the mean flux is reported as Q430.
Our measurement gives 0.683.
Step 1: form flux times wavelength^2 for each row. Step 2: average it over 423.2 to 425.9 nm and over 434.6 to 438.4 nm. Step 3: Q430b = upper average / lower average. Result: 1.06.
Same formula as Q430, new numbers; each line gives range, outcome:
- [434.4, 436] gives 0.744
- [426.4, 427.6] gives 0.727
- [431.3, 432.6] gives 0.72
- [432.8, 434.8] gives 0.692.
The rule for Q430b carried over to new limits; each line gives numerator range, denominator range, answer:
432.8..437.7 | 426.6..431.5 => 1.07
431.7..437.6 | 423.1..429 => 1.03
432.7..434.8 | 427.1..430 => 1.00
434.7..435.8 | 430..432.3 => 1.13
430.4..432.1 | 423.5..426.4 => 0.93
